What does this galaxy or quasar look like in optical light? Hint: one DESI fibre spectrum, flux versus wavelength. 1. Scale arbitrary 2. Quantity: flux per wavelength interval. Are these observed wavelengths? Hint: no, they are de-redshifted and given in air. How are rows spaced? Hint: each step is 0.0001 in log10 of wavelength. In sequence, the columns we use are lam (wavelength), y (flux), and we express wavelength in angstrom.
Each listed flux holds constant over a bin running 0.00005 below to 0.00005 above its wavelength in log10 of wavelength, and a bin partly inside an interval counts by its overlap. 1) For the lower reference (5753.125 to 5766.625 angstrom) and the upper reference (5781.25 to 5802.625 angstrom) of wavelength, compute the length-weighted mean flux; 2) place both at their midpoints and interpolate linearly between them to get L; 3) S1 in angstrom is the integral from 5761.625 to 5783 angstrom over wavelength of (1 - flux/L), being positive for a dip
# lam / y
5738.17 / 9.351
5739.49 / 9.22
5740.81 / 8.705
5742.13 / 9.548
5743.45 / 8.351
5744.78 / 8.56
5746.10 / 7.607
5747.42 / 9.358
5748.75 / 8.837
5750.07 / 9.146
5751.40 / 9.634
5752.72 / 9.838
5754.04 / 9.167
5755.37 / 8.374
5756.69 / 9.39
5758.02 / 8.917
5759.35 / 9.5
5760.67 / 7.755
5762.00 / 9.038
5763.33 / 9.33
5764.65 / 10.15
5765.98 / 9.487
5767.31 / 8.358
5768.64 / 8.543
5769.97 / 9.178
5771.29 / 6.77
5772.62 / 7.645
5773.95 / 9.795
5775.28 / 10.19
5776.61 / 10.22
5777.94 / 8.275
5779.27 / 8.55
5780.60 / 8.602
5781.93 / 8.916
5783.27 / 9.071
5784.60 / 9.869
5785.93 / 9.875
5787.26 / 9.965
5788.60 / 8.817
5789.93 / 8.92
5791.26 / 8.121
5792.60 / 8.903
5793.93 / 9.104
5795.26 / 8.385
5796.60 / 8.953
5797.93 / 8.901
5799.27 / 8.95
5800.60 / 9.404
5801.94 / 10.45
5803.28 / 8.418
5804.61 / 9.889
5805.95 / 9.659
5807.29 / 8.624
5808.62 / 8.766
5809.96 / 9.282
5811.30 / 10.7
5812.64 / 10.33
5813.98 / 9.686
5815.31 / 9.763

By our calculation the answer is 0.5 angstrom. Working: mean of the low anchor 9.13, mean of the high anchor 9.16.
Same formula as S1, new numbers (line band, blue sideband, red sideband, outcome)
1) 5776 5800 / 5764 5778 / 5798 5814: 0.5 angstrom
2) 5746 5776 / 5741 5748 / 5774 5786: -0.1 angstrom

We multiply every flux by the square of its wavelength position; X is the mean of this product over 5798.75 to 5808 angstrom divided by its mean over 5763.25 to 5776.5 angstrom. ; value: 1.05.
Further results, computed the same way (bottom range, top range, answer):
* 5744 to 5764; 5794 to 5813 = 1.06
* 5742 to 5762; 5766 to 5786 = 1.01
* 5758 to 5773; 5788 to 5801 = 1.02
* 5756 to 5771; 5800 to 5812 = 1.07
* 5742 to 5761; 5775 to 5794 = 1.03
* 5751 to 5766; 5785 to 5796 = 0.99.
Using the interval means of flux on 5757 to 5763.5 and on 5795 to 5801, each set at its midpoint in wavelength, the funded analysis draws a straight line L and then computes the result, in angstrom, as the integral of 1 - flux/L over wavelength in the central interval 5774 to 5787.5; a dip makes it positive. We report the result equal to -0.7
